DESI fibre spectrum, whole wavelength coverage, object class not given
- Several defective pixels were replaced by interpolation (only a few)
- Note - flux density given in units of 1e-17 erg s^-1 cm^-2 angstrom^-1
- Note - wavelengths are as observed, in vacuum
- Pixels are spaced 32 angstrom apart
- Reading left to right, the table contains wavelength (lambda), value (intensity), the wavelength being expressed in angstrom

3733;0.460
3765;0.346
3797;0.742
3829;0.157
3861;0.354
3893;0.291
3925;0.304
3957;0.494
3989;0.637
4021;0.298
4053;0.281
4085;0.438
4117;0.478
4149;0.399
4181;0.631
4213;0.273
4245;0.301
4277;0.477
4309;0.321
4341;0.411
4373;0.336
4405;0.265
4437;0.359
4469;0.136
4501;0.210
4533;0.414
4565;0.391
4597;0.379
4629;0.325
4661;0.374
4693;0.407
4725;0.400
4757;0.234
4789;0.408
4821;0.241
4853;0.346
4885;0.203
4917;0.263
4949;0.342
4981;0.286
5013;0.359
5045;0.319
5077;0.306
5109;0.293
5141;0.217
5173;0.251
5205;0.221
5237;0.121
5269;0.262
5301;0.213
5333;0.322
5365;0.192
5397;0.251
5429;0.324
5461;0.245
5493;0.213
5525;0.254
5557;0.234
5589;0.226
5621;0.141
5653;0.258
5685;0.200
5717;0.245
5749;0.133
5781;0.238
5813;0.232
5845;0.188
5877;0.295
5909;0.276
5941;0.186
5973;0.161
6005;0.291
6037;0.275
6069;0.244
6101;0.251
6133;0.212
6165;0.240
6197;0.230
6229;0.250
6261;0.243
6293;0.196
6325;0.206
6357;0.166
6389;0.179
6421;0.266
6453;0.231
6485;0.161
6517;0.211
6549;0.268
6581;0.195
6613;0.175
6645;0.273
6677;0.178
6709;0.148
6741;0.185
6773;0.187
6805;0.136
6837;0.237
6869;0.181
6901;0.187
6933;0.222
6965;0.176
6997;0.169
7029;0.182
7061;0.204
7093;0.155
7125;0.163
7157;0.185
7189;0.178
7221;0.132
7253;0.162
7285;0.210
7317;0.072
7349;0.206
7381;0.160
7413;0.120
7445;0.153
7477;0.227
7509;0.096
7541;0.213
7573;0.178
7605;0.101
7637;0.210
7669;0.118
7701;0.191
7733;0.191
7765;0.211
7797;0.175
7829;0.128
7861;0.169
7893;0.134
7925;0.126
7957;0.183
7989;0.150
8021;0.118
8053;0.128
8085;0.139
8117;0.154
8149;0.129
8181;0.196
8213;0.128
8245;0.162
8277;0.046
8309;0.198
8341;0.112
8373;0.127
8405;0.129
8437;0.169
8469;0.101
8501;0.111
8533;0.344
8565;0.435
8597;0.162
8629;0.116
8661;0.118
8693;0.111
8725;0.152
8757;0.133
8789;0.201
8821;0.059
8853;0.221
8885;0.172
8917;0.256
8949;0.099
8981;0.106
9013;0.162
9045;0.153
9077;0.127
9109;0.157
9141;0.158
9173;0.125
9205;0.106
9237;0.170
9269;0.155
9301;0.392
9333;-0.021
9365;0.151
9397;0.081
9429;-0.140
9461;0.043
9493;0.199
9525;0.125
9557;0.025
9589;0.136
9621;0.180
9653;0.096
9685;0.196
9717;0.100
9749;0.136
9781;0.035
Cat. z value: 1.293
